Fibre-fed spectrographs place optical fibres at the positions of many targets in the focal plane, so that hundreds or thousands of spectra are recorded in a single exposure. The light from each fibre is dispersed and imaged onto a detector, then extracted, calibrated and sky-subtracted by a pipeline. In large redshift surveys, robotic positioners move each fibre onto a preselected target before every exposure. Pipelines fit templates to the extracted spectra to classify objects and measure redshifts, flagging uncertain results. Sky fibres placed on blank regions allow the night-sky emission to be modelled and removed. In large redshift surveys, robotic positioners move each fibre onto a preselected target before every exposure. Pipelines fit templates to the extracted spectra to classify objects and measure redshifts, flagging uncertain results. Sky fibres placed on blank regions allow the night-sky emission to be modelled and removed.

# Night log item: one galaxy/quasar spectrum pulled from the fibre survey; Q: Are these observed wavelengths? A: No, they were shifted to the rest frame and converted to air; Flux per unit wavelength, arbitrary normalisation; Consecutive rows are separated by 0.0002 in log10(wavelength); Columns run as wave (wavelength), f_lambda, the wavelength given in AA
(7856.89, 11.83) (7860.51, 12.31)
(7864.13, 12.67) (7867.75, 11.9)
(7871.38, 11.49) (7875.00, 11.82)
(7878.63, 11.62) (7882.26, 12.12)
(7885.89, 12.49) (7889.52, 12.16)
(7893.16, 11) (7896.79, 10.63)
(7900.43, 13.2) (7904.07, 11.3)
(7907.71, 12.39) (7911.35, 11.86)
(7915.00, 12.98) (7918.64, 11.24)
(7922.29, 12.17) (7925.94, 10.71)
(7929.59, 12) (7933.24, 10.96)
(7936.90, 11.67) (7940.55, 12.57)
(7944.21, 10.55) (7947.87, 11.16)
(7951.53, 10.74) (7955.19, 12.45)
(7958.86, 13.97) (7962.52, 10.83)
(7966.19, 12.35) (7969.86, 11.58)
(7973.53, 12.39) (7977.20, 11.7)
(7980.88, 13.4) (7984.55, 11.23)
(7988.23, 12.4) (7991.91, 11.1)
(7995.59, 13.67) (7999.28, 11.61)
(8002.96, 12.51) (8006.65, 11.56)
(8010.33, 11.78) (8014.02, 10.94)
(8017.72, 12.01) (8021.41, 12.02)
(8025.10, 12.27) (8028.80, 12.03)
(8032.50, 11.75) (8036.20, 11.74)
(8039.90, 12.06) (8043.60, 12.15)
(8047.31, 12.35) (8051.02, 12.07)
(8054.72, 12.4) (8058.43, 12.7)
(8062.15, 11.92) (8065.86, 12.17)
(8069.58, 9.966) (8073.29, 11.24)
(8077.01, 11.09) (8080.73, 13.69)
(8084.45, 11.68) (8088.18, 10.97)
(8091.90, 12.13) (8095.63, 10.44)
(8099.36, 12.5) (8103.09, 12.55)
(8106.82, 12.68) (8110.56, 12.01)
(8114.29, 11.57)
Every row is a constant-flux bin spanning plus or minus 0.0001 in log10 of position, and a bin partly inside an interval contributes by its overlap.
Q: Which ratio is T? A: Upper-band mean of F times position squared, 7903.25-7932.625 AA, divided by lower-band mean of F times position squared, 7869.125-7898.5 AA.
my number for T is 1.02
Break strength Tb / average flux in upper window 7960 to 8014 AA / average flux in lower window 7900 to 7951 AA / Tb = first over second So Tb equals 1.0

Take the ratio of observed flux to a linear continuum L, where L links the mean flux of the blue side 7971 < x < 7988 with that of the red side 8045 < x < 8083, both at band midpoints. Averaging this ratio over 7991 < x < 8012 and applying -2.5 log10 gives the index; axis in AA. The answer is 0.00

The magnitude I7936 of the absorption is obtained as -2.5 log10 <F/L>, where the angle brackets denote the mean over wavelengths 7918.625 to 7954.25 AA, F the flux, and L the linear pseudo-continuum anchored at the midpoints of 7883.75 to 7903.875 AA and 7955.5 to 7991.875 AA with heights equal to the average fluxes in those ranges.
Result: 0.06 mag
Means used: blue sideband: 11.9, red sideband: 12.2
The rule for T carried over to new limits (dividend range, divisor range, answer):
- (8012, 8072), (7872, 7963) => 1.04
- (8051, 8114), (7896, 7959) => 1.05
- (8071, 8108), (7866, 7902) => 1.06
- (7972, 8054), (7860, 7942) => 1.04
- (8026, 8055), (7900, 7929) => 1.04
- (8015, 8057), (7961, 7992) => 1.03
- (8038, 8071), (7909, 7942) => 1.05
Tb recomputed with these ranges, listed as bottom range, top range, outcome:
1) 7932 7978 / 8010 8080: 1.01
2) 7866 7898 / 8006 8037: 1.01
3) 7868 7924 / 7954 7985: 1.03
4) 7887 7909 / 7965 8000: 1.03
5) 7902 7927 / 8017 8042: 1.01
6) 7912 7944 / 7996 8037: 1.02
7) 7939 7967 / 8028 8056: 1.02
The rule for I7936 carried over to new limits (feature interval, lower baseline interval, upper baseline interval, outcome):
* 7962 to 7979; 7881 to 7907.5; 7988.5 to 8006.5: 0.023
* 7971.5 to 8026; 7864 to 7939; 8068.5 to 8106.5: -0.025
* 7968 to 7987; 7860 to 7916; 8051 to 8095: -0.017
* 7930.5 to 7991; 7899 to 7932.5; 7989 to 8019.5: 0.006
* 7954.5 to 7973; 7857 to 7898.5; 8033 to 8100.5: -0.035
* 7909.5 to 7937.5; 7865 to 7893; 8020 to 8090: 0.019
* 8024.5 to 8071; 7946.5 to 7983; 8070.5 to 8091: -0.017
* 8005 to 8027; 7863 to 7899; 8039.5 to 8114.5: 0.011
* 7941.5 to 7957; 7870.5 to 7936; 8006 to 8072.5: 0.049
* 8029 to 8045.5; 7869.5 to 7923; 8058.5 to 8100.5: -0.021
